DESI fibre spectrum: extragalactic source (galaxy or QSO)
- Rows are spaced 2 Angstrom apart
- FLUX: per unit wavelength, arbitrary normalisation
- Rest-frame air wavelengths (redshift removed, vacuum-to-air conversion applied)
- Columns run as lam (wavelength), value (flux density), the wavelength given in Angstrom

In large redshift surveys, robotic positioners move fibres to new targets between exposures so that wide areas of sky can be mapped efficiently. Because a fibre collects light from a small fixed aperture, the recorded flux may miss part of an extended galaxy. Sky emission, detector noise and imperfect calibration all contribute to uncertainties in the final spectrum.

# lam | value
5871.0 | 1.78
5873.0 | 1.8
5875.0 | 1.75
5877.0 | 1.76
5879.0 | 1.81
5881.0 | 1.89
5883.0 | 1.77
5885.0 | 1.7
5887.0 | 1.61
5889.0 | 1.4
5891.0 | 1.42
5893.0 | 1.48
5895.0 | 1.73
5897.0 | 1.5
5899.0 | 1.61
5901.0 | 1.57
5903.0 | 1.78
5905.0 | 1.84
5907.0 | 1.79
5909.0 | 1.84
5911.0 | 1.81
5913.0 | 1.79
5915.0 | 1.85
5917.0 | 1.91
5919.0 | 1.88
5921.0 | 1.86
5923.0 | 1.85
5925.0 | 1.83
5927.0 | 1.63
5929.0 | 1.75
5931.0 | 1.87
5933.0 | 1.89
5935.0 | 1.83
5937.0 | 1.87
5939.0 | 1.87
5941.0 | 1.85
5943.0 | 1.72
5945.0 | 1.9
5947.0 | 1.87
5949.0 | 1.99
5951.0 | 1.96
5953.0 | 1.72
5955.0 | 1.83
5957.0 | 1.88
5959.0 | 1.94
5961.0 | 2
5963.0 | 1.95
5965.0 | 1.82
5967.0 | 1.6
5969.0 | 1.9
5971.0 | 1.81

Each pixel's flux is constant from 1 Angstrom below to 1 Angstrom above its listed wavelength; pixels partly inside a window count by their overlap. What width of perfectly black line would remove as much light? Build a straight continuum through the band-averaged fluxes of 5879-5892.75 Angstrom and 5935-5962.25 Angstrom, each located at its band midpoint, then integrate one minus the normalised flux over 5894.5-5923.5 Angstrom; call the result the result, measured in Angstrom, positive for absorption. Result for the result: -0.8 Angstrom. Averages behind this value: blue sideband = 1.64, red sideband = 1.88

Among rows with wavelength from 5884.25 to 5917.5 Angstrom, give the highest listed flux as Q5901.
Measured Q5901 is 1.91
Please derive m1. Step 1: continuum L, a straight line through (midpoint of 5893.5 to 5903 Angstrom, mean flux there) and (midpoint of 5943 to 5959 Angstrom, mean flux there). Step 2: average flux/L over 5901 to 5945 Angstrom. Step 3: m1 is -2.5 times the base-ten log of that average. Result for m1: -0.05 mag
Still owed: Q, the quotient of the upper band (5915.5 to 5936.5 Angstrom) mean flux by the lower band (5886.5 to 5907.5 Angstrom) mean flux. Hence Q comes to 1.1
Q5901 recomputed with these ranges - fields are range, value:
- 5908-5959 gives 1.99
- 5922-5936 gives 1.89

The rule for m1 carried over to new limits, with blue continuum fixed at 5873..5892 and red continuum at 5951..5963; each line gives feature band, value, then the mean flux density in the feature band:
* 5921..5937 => 0.00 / 1.81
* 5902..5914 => -0.03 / 1.81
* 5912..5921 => -0.05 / 1.86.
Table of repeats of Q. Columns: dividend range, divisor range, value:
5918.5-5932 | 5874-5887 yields 1.02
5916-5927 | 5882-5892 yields 1.17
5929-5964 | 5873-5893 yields 1.12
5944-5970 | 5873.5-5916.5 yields 1.10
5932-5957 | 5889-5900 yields 1.21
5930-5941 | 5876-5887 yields 1.05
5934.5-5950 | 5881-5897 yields 1.16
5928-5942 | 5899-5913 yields 1.05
